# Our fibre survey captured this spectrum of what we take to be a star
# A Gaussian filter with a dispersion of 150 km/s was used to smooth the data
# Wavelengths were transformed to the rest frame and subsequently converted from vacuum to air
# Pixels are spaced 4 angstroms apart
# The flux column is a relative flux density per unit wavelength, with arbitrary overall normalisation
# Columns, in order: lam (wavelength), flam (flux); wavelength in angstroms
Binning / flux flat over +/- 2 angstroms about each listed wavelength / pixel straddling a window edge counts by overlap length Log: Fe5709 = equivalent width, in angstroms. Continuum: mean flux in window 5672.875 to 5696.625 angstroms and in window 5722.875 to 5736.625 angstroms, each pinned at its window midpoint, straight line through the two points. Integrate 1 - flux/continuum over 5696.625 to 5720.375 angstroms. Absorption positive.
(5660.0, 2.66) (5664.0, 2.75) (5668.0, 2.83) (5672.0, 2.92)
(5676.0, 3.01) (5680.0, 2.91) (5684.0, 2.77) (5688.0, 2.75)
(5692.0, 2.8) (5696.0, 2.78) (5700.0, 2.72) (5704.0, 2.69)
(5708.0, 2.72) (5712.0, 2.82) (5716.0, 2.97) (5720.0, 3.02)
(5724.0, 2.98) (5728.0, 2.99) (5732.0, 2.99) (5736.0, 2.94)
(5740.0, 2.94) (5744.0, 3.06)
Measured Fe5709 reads 0.88 angstroms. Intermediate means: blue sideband 2.84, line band 2.81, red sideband 2.98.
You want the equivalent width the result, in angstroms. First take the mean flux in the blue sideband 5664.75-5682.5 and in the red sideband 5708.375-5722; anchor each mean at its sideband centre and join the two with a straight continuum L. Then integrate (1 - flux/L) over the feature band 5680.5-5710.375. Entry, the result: 1.5 angstroms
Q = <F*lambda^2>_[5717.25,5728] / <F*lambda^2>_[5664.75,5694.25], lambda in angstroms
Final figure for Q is 1.07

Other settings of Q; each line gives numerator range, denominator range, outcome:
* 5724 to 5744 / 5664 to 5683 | 1.05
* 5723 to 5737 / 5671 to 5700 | 1.07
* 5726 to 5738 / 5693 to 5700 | 1.09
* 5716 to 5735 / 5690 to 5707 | 1.10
